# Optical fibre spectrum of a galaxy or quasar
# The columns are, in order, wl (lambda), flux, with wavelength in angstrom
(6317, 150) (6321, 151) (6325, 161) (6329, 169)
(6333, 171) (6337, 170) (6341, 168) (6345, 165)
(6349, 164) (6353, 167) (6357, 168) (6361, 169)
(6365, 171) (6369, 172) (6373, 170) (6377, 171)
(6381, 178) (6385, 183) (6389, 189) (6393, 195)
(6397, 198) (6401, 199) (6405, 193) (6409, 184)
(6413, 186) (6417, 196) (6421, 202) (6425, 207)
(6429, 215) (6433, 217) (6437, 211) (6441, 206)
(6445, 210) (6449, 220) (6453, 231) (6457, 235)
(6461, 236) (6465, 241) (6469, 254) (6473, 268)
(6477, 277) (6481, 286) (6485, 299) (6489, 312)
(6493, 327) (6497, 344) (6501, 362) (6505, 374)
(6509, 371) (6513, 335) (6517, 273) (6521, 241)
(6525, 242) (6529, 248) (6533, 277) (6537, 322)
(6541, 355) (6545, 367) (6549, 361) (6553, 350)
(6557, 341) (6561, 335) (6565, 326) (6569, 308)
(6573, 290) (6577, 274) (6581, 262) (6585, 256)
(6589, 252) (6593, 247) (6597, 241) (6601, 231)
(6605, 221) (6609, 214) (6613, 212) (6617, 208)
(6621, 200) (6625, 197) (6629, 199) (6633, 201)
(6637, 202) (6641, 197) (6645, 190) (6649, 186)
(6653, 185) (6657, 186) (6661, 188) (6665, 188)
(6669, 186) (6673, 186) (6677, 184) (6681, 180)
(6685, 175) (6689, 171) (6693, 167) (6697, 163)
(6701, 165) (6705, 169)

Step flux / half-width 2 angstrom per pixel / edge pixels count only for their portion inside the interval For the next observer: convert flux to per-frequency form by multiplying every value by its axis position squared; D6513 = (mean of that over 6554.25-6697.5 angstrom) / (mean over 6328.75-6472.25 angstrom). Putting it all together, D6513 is 1.22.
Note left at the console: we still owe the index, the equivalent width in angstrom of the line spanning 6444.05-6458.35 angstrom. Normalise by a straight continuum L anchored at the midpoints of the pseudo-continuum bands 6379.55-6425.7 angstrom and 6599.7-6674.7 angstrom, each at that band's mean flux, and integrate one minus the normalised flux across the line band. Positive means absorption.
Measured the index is -2.3 angstrom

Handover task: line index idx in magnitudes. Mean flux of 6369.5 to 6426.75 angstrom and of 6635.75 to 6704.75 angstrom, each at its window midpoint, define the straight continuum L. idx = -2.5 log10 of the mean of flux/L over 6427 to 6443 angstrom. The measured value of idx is -0.13 mag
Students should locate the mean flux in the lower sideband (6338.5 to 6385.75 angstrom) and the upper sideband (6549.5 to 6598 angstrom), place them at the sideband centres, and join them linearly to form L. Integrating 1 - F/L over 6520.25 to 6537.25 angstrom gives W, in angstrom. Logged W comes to 0.3 angstrom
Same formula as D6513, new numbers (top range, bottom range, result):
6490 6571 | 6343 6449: 1.78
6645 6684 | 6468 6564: 0.62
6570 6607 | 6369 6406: 1.46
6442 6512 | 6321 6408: 1.68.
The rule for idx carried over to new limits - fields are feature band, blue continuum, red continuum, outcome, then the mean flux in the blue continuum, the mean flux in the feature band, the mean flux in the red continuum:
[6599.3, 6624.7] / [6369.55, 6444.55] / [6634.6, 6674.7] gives -0.122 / 194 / 213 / 190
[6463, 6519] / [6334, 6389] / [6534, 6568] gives -0.074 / 171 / 309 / 342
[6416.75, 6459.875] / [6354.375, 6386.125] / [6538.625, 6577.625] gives 0.076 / 172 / 215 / 333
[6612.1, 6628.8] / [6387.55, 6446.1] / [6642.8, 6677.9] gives -0.079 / 200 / 203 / 187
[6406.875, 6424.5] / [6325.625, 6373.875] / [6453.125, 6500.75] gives 0.174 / 168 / 193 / 281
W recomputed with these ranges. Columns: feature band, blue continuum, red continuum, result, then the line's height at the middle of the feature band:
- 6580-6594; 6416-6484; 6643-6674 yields -3.6 angstrom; 202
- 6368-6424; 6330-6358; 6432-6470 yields 2.4 angstrom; 196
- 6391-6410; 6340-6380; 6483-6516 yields 2.0 angstrom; 218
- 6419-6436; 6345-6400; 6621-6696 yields -3.0 angstrom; 179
